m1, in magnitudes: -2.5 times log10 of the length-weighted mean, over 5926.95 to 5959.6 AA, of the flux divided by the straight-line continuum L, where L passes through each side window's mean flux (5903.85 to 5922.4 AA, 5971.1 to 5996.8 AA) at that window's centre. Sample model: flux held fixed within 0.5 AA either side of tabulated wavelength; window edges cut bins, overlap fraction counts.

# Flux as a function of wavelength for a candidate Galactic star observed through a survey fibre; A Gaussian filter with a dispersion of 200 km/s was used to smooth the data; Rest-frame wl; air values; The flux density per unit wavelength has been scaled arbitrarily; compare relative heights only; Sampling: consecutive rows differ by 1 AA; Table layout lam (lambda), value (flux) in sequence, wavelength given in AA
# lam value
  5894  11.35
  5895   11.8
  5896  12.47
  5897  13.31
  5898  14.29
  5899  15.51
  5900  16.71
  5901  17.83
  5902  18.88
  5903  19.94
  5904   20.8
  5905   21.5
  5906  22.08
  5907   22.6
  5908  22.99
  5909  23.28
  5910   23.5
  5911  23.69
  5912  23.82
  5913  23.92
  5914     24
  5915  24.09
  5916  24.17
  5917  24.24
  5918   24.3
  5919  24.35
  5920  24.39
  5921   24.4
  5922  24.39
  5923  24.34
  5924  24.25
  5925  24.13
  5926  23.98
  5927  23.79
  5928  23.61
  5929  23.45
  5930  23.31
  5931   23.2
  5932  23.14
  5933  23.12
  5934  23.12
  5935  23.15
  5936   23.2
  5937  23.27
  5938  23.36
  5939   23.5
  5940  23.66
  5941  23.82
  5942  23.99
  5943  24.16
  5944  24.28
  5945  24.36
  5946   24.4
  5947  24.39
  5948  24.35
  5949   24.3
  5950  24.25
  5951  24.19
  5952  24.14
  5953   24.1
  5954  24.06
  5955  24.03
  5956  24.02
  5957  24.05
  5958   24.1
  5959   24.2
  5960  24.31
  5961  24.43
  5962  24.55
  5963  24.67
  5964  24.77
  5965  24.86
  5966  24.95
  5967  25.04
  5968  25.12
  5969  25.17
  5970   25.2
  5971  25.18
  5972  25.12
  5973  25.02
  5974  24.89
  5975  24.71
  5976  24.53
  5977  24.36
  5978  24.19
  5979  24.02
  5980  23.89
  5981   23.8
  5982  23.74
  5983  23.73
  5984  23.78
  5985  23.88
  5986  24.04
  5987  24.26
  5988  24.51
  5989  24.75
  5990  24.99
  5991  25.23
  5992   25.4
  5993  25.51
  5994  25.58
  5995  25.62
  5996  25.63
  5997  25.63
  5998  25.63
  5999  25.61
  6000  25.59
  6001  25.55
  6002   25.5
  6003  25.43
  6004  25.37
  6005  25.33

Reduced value 0.01 mag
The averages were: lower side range 23.5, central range 23.8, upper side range 24.6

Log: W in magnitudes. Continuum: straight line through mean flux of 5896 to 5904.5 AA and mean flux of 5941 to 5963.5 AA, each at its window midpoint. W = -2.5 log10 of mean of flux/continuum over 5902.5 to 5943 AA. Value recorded -0.18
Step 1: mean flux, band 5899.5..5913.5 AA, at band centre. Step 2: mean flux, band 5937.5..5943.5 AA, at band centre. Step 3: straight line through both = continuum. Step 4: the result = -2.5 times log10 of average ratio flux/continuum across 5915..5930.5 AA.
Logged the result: -0.069 mag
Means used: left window 21.5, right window 23.7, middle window 24.1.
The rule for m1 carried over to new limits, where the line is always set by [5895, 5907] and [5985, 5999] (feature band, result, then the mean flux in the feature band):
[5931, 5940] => -0.14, 23.3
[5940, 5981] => -0.09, 24.4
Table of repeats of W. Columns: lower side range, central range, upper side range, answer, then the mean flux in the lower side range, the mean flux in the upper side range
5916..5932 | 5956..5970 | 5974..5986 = -0.025 mag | 24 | 24.1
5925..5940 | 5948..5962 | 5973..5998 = -0.012 mag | 23.4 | 24.6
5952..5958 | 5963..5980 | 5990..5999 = -0.006 mag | 24.1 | 25.5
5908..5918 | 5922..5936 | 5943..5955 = 0.019 mag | 23.8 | 24.2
